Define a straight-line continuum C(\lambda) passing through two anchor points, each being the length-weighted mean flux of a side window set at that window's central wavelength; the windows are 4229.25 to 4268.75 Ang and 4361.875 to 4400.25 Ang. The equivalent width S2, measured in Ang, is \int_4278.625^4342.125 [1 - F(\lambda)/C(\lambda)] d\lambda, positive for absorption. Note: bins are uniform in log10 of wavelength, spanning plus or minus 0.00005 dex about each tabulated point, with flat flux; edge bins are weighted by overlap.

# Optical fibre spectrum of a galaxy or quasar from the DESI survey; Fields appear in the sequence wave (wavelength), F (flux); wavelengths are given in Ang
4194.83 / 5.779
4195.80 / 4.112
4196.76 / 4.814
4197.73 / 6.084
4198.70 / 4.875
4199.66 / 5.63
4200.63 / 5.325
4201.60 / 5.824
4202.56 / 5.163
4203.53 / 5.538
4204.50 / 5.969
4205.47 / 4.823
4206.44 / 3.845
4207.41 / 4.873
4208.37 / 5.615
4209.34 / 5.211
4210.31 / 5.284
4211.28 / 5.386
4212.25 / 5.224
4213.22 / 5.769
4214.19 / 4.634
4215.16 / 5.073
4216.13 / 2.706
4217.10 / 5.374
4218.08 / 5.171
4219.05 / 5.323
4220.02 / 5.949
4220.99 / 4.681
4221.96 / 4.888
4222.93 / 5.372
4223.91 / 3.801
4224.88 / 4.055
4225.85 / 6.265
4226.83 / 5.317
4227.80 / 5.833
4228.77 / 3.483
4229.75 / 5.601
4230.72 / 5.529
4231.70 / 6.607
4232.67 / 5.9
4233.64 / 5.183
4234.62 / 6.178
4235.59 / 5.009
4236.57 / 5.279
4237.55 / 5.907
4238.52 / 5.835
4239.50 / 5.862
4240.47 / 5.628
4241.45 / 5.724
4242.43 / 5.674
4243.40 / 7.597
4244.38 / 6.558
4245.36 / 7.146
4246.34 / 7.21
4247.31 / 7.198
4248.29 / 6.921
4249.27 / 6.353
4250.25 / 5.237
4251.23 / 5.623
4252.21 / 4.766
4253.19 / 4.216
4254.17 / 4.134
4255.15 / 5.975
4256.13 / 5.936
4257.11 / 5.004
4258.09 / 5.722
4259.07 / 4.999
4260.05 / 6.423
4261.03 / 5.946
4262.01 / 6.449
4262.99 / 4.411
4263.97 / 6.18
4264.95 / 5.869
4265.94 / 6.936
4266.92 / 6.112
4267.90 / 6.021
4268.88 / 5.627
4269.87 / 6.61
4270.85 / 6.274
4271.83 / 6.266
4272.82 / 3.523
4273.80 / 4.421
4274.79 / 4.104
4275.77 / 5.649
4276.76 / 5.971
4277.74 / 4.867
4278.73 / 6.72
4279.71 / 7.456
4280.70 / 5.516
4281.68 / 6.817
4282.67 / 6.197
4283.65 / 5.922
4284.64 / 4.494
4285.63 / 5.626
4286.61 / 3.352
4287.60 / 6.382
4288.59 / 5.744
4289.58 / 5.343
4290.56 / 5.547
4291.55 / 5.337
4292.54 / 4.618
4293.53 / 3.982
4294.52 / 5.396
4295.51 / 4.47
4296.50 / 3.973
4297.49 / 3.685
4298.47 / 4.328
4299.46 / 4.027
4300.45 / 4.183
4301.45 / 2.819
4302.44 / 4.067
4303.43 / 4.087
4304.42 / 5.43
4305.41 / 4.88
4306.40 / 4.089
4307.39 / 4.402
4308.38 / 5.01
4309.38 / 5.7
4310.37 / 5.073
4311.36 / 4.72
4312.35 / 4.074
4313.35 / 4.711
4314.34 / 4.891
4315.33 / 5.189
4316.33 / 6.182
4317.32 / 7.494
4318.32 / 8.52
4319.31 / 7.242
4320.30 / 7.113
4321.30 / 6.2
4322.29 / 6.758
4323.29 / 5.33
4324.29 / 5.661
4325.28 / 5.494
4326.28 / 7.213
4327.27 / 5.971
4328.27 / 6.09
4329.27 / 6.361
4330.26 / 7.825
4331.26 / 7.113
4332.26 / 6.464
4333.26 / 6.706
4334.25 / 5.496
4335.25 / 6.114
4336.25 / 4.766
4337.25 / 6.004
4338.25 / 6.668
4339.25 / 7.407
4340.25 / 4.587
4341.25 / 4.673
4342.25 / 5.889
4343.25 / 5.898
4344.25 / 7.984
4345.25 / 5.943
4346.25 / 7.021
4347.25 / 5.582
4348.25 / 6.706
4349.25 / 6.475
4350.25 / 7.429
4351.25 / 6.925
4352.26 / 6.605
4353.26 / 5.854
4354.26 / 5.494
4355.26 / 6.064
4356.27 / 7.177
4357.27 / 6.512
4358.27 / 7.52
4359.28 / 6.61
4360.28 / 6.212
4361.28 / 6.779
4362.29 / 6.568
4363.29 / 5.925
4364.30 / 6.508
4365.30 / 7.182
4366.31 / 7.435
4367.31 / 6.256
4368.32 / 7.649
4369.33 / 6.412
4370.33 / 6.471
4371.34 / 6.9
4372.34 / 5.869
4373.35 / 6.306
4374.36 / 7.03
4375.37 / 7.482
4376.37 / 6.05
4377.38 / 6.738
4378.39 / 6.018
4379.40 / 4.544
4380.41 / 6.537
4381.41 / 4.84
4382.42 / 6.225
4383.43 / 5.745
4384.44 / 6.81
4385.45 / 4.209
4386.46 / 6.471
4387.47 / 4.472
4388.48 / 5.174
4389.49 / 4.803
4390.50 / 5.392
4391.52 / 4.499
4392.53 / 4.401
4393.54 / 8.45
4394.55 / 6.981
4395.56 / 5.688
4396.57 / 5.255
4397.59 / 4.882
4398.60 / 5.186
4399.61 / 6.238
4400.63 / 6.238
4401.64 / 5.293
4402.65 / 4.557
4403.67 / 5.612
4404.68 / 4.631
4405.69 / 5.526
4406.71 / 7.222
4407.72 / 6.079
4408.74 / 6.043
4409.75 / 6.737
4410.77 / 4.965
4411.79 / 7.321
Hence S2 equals 4.6 Ang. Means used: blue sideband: 5.87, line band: 5.52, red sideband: 6.04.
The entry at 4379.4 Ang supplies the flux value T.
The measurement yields 4.544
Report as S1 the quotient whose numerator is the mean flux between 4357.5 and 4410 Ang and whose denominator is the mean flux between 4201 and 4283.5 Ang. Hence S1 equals 1.1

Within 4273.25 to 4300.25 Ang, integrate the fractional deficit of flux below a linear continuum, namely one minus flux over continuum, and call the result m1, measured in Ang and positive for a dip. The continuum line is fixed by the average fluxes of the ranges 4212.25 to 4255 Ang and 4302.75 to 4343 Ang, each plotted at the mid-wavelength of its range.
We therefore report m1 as 2.51 Ang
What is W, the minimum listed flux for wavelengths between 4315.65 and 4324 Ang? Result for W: 5.33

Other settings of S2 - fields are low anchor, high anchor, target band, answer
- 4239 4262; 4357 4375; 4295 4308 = 4.3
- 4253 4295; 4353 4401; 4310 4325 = -0.4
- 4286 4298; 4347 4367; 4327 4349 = -0.6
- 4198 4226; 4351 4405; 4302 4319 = 1.3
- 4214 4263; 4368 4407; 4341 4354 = -1.4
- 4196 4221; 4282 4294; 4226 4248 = -3.2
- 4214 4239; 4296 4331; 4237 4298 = -3.9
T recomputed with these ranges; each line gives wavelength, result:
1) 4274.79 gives 4.104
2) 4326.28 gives 7.213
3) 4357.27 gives 6.512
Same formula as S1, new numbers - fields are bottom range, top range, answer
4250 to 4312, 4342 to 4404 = 1.18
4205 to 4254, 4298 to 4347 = 1.05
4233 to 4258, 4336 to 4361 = 1.09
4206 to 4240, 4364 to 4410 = 1.15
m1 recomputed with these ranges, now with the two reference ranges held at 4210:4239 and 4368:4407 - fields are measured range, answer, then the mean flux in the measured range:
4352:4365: -1.6 Ang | 6.46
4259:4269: -1.1 Ang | 5.96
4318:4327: -1.5 Ang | 6.57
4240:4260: -2.2 Ang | 5.89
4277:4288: -0.6 Ang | 5.76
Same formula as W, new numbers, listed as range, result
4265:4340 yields 2.819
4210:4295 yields 2.706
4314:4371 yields 4.587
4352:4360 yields 5.494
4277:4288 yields 3.352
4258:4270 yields 4.411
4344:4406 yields 4.209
